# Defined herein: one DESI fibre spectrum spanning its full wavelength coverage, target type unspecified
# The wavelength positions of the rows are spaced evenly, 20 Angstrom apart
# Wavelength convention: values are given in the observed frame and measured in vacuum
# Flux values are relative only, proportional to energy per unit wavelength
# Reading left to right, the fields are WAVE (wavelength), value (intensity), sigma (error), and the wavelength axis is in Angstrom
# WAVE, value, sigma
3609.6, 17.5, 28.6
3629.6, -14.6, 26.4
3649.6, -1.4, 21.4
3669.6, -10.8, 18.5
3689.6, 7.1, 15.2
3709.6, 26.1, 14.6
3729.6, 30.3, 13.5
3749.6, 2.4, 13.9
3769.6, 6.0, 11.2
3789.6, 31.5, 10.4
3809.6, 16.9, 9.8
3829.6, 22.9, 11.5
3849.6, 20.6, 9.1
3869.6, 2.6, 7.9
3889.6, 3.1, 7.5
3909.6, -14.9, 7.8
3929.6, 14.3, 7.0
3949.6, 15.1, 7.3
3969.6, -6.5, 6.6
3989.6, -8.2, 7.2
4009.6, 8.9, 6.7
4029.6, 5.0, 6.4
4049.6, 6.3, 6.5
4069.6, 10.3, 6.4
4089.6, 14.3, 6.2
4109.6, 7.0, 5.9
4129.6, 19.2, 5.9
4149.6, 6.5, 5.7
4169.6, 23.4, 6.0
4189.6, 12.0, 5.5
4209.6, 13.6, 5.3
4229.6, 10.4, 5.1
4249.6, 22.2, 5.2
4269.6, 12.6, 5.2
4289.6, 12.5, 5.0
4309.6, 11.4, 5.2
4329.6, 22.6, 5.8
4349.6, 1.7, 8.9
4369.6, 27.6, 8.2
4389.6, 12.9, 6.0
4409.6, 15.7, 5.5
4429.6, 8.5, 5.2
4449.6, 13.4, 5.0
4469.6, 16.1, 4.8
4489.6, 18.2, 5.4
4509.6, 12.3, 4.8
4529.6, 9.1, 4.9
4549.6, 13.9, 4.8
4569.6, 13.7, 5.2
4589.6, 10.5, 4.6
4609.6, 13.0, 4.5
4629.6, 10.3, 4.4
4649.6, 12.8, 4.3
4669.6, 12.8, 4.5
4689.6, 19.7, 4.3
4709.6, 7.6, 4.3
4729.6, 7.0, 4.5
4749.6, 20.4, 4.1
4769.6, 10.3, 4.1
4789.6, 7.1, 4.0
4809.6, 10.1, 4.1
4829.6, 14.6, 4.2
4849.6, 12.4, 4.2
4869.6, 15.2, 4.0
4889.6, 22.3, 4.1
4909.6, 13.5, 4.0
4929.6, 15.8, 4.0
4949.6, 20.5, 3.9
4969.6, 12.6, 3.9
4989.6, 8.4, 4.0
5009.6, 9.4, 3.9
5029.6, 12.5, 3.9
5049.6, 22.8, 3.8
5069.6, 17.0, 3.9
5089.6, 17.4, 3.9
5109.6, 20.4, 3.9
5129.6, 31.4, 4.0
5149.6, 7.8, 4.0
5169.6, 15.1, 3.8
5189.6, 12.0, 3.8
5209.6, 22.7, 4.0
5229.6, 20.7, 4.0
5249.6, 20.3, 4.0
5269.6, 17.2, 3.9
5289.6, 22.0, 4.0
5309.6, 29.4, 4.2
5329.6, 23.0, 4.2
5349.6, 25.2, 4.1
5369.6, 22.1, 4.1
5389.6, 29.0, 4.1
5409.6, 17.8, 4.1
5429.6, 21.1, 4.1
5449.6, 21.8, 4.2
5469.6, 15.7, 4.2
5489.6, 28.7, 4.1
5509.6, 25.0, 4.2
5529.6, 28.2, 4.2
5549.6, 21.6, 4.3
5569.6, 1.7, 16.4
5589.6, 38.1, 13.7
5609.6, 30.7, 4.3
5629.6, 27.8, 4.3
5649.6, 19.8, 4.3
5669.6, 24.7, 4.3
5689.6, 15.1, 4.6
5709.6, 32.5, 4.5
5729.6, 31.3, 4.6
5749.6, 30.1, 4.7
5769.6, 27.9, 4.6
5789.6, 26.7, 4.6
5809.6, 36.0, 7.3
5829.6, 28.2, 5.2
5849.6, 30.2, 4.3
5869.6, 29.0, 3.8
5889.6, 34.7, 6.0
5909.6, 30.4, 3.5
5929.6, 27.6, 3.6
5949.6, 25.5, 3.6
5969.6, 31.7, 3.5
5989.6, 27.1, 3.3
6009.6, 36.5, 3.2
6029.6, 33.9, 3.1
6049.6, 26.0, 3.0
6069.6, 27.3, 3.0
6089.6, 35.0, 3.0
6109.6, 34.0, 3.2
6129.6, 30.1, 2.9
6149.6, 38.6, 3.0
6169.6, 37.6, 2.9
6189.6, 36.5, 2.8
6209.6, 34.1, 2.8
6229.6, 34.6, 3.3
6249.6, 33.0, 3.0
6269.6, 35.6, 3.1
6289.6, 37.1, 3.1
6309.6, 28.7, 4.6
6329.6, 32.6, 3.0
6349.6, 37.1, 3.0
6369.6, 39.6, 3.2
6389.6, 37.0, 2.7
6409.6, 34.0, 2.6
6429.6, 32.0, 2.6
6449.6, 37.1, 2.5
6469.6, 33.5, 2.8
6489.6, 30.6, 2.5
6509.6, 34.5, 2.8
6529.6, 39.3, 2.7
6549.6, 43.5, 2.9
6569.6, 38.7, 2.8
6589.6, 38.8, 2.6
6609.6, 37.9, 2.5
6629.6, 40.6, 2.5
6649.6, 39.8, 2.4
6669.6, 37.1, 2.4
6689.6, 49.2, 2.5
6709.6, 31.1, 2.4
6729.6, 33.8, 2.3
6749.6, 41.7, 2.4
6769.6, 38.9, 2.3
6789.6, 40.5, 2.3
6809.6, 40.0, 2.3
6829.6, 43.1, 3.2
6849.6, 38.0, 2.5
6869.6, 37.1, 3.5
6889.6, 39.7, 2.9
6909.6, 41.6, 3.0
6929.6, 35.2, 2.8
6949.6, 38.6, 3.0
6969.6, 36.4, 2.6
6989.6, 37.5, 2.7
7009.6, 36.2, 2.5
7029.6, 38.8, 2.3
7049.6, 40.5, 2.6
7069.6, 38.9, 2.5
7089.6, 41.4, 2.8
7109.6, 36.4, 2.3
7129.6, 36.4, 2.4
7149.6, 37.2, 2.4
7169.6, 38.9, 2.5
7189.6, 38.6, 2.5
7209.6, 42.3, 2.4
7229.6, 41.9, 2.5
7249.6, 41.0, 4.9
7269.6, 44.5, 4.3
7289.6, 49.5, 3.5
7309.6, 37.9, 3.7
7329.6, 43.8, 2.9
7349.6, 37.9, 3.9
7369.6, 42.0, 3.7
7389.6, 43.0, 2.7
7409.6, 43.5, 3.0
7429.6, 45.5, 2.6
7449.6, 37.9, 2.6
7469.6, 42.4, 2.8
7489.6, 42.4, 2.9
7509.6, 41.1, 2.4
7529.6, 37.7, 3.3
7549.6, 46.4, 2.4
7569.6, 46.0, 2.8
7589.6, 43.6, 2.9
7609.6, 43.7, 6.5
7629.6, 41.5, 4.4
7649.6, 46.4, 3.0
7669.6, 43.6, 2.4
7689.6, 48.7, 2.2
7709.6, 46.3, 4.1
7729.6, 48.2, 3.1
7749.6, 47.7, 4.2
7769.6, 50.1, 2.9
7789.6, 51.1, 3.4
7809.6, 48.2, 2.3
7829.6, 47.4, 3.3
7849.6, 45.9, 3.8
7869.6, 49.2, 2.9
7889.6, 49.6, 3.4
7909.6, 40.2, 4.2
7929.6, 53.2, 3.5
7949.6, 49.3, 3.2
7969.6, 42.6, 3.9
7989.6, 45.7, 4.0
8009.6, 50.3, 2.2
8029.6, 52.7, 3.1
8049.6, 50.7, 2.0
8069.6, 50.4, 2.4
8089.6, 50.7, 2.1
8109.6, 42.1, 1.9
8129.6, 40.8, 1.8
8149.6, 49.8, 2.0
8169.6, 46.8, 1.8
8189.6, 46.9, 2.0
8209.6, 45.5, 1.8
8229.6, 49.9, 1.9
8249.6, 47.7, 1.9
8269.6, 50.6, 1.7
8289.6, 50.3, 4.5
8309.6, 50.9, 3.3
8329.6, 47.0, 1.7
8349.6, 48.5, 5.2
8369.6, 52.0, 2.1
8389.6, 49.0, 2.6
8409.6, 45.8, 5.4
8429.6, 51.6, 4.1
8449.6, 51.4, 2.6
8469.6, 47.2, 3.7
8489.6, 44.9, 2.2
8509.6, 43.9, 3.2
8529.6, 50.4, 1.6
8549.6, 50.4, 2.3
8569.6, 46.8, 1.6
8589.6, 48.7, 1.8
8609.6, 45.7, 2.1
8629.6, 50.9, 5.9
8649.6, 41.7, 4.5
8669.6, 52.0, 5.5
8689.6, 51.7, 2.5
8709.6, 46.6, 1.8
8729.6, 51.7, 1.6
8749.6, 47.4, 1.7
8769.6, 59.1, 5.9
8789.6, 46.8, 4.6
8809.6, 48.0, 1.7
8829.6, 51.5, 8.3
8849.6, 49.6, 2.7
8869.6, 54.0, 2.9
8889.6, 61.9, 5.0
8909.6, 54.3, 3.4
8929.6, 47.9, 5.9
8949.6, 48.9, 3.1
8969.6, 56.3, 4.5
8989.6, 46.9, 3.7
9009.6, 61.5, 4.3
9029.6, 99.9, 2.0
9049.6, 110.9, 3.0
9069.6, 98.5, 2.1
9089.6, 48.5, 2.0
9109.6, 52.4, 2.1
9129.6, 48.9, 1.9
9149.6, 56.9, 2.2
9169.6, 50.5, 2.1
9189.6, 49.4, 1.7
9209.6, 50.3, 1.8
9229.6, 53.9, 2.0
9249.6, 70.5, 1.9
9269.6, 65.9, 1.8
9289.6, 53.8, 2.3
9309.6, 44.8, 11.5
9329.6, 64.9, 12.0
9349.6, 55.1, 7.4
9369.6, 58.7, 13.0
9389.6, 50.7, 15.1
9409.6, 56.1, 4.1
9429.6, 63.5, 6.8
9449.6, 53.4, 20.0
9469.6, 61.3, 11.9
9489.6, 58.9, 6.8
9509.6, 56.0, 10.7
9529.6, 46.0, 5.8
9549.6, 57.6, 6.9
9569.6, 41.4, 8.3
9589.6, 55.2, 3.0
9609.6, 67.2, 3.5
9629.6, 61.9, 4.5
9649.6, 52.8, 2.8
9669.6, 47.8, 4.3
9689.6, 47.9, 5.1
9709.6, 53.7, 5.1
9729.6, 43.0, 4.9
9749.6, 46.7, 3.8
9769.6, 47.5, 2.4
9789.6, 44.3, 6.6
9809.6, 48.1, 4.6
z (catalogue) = 0.377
